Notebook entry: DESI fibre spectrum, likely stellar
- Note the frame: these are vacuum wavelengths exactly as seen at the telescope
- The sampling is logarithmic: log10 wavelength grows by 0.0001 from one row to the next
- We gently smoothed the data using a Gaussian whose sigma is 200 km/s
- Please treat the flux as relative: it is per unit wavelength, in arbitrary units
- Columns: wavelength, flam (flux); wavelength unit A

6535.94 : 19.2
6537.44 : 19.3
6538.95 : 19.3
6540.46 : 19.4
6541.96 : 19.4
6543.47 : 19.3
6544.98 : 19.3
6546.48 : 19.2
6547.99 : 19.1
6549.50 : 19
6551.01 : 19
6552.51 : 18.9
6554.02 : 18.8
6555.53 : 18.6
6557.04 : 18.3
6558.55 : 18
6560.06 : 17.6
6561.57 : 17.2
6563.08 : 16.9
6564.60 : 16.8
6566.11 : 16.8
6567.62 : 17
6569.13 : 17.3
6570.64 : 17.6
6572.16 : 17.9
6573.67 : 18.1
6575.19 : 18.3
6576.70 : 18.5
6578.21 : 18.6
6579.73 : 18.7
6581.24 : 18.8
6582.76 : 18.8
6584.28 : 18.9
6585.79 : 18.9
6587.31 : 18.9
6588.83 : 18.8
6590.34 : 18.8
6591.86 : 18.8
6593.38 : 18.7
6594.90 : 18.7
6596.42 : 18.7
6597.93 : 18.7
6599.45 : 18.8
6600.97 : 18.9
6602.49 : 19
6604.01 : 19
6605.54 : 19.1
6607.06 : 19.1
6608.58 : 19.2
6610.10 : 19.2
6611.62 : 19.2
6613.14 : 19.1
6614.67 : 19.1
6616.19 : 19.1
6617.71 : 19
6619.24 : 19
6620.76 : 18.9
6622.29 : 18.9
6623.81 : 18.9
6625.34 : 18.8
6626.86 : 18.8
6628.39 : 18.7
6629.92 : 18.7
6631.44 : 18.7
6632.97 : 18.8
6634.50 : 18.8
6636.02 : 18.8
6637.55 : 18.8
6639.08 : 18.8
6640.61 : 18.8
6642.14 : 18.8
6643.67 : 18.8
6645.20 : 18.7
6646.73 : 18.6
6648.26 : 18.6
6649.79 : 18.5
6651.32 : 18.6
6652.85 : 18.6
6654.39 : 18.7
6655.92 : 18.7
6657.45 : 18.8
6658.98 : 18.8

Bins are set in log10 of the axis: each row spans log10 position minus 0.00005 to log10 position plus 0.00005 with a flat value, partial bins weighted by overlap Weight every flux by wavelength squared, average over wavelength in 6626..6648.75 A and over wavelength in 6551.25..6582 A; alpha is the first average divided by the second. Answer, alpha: 1.07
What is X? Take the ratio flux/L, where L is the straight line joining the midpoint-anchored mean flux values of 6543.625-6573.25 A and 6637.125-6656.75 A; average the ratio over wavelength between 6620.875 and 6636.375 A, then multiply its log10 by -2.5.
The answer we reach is -0.01 mag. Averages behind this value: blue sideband 18.1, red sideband 18.7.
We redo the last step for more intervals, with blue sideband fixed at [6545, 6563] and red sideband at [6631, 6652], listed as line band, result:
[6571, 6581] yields 0.013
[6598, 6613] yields -0.024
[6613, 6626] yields -0.017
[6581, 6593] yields -0.014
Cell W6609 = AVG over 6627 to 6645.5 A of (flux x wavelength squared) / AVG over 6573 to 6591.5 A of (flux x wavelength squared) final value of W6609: 1.02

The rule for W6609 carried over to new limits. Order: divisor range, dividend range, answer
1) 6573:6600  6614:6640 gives 1.02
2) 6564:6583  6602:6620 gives 1.08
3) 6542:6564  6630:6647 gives 1.04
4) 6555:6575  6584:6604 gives 1.08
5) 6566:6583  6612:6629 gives 1.06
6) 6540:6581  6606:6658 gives 1.05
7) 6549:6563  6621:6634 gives 1.05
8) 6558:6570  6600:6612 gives 1.12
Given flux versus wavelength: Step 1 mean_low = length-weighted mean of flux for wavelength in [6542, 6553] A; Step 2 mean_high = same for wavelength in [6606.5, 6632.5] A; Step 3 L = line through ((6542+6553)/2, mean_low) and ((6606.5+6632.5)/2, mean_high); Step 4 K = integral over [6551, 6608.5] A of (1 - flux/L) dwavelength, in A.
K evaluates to 2.1 A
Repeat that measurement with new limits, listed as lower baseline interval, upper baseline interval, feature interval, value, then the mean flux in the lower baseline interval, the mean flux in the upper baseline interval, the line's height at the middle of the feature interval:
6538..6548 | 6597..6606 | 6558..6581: 1.7 A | 19.3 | 18.9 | 19.1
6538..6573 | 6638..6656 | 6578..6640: -1.2 A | 18.3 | 18.7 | 18.5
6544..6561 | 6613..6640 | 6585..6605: 0.0 A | 18.7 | 18.9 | 18.8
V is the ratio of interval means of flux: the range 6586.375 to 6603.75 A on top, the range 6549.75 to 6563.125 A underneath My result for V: 1.03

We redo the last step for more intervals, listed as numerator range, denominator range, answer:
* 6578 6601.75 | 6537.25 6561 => 0.99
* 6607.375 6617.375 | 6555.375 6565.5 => 1.09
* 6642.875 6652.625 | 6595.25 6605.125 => 0.99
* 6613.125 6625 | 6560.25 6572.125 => 1.11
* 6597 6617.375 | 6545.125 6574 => 1.06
